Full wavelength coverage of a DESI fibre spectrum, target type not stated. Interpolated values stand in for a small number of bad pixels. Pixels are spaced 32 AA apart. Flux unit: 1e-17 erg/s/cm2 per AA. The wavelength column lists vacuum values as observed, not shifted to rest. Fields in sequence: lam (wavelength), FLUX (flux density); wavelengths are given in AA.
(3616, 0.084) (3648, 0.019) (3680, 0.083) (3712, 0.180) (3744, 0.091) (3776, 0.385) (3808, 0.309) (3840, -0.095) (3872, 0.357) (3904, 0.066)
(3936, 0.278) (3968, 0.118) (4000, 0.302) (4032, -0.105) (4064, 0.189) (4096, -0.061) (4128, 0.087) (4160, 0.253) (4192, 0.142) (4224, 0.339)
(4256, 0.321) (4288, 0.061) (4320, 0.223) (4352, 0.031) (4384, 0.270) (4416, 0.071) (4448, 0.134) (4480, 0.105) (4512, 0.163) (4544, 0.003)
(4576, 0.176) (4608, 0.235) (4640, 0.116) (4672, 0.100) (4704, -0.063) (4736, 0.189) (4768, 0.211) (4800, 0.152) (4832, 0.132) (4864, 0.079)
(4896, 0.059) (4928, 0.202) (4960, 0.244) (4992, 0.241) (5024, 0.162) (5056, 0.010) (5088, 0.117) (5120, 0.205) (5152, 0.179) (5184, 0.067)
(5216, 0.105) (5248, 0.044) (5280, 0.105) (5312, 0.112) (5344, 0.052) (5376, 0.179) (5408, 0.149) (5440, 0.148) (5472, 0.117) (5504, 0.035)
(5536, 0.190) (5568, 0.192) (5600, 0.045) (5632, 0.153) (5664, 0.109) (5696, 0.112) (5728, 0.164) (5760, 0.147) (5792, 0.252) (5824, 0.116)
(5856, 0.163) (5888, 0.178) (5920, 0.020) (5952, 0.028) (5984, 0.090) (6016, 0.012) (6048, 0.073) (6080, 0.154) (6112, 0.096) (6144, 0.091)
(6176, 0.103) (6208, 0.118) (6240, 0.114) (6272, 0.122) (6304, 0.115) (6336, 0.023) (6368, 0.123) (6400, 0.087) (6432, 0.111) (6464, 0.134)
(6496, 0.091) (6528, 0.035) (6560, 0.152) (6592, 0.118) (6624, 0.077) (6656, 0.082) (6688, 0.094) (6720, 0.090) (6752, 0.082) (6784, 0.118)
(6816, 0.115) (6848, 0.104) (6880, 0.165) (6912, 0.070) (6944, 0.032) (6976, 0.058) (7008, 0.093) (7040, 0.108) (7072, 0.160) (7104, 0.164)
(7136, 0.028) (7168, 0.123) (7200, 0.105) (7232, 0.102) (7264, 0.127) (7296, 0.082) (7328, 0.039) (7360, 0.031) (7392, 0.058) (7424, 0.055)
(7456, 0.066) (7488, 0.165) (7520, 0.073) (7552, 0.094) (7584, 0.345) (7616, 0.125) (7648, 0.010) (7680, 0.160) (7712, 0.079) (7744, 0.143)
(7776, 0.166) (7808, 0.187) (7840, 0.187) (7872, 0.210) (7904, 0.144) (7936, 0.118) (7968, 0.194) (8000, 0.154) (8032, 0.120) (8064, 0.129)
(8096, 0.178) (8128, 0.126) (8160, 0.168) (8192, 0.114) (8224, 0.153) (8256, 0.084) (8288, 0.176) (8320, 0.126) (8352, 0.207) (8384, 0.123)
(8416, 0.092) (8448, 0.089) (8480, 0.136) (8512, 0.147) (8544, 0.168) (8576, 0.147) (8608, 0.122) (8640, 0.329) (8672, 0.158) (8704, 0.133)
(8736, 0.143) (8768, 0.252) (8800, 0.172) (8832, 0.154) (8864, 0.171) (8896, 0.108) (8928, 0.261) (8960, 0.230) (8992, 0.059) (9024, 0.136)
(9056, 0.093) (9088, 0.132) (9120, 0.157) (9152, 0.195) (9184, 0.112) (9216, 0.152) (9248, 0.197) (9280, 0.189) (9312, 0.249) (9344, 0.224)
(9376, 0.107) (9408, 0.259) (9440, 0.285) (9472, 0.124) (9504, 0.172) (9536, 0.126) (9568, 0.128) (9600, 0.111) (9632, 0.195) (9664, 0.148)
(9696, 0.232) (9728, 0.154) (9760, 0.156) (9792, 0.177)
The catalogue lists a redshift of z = 1.03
